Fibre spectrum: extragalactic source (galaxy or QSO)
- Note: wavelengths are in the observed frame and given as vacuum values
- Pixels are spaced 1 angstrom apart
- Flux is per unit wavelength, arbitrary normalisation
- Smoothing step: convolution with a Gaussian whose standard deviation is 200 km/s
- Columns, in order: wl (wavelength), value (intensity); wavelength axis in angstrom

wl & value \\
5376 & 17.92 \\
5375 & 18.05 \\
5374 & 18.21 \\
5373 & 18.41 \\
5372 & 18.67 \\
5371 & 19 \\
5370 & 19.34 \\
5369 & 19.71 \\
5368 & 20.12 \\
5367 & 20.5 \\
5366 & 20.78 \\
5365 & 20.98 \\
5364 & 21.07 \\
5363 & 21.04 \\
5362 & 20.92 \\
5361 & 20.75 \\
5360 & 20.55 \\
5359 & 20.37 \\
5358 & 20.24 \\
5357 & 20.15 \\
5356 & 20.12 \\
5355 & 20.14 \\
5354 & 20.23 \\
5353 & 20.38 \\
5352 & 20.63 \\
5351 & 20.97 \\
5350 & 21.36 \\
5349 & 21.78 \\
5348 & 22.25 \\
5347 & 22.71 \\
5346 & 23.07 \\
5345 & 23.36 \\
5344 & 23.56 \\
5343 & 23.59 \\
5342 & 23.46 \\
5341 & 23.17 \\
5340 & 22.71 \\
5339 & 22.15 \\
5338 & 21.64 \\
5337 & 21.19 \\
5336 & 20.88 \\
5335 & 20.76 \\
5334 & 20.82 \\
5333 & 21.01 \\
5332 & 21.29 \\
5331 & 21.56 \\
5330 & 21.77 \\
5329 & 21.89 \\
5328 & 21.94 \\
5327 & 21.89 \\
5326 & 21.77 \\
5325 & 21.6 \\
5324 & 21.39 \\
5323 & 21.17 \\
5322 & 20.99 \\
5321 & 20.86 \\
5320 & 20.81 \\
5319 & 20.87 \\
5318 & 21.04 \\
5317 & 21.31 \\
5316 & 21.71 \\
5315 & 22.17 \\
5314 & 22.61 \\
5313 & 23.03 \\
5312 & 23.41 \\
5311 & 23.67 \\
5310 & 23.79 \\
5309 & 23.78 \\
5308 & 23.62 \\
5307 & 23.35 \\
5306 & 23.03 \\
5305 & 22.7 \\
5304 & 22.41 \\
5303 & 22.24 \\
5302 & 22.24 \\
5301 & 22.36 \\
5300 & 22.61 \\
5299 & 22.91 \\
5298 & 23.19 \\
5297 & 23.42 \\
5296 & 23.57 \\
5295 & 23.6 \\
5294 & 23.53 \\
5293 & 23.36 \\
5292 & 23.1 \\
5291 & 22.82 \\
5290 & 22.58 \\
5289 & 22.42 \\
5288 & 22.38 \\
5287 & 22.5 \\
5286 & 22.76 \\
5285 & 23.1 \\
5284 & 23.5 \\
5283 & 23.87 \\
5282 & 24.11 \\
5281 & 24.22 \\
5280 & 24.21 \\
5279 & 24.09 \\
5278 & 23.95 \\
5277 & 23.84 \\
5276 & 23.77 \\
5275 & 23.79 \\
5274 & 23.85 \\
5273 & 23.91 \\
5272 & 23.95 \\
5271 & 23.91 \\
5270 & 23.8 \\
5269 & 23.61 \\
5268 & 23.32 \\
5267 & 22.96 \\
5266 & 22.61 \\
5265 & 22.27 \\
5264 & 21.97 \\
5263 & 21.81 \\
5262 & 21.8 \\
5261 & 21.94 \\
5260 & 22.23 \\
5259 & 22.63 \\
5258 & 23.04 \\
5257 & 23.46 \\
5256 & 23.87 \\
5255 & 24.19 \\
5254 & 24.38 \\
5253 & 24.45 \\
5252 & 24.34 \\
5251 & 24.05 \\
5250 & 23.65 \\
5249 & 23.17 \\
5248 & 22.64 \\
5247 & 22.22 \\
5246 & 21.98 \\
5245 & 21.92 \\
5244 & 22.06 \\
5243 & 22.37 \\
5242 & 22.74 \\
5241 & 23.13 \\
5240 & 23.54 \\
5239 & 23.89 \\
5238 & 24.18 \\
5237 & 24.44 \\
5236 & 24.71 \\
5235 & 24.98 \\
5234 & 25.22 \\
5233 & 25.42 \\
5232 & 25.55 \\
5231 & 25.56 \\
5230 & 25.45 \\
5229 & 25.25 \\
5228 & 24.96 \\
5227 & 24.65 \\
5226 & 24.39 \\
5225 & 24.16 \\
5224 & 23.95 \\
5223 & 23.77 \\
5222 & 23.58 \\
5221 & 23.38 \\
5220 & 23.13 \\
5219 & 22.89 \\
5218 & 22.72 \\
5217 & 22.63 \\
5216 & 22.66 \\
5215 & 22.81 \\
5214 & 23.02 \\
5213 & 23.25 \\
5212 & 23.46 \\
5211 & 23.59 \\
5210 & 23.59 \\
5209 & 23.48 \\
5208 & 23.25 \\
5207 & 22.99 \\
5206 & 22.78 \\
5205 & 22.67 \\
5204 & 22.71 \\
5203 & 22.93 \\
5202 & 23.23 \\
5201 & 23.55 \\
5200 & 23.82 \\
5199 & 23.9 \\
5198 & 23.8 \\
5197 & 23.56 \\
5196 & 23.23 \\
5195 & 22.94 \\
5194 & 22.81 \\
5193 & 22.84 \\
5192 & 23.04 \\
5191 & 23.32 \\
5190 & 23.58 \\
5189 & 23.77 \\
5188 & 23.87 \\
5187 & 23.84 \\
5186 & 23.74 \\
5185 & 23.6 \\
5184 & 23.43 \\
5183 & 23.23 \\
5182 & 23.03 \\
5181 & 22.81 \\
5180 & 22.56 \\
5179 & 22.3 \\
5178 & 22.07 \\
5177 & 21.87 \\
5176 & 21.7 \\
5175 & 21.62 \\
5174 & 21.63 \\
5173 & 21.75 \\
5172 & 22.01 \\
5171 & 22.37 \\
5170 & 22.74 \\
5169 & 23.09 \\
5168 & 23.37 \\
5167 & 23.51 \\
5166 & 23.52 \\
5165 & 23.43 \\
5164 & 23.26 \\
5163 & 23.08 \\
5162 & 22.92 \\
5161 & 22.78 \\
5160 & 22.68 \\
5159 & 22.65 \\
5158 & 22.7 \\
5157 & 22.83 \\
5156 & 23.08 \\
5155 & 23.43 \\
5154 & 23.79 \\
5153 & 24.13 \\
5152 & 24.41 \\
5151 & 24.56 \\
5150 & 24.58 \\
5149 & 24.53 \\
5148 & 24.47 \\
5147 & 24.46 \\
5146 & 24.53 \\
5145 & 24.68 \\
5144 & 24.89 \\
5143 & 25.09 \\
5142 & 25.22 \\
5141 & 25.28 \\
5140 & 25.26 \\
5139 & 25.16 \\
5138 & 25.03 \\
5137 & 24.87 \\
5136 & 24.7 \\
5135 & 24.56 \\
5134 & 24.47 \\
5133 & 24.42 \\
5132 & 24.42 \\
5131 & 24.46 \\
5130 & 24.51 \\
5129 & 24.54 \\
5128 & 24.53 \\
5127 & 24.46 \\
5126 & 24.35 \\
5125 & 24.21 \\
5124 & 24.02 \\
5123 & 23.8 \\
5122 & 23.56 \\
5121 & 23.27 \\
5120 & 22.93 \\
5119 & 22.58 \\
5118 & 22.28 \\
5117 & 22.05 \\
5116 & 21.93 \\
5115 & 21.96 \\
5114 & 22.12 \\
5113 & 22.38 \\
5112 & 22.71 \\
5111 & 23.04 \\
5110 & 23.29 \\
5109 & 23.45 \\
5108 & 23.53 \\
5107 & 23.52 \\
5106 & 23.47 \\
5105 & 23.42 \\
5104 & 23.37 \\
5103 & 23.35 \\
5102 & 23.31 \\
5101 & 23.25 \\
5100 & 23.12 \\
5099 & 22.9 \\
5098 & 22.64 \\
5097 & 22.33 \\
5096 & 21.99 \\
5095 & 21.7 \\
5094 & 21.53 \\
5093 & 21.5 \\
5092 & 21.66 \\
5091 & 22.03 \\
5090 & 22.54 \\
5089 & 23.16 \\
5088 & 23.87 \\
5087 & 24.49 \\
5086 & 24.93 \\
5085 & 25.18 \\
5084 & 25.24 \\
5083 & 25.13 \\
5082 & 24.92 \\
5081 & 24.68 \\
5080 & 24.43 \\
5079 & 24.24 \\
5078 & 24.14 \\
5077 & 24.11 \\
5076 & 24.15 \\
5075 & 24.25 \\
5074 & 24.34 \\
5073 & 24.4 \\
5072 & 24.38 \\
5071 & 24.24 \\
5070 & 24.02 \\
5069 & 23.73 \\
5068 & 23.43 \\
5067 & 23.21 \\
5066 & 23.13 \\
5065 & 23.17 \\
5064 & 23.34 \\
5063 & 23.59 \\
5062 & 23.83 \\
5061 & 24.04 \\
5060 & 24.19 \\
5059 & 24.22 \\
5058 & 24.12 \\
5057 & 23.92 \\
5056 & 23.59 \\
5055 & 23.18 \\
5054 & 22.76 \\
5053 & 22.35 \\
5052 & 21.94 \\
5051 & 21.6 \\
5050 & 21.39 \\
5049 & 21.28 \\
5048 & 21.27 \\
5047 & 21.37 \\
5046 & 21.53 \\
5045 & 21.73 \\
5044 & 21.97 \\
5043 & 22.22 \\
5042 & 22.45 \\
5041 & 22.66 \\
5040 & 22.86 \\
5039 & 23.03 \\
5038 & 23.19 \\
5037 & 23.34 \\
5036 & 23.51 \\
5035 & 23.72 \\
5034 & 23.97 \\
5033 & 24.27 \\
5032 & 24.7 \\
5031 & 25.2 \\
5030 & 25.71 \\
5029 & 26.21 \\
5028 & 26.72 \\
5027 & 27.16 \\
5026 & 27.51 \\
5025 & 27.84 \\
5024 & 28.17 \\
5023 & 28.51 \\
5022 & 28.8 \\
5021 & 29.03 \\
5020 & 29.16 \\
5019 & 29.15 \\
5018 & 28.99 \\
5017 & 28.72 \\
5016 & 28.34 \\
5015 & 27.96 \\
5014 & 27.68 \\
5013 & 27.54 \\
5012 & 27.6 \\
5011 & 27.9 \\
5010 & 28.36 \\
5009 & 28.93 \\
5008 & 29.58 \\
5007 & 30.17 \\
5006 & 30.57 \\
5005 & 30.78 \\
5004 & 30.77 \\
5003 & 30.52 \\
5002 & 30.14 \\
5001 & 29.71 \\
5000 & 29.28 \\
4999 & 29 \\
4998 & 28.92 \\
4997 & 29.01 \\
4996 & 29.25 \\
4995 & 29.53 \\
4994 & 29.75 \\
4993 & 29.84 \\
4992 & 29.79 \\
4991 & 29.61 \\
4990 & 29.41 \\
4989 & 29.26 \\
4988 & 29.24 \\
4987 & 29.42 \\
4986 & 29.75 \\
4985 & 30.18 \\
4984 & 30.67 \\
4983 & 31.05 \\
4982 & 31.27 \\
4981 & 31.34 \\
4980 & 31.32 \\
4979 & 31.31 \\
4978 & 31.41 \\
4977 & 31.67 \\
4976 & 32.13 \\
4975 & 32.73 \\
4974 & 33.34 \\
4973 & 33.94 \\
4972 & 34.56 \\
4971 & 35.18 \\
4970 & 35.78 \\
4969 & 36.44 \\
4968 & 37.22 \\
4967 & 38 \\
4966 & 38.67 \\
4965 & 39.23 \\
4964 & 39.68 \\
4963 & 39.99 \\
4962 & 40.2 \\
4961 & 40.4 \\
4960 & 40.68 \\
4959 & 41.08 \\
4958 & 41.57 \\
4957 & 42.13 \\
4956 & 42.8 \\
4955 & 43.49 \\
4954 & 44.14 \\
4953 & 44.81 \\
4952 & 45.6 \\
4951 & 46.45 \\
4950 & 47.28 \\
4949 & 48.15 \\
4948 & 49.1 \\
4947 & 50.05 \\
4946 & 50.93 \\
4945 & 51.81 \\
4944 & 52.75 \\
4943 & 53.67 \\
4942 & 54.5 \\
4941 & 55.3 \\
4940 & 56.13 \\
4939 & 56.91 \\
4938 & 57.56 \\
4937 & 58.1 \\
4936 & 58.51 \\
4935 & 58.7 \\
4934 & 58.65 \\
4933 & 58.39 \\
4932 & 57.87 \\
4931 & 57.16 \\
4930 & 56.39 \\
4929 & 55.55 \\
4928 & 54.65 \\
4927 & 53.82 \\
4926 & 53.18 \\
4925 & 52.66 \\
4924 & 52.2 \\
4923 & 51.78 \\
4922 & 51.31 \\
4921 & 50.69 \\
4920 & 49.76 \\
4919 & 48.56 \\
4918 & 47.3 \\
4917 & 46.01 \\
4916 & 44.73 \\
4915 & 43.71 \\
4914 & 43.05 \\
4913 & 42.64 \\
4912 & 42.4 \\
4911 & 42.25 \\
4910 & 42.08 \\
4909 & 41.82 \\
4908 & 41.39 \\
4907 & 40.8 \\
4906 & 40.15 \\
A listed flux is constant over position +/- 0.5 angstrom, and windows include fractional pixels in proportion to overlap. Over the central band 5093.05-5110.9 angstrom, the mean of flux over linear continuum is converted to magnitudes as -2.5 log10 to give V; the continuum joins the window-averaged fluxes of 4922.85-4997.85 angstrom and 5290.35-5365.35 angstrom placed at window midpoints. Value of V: 0.44 mag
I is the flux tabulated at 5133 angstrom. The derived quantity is 24.42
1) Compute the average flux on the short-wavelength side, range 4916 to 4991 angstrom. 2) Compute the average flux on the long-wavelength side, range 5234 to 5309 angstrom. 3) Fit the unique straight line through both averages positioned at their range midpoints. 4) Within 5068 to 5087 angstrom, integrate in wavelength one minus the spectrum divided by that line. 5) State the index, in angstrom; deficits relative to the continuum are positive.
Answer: 6.06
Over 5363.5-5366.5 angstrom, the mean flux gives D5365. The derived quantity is 20.9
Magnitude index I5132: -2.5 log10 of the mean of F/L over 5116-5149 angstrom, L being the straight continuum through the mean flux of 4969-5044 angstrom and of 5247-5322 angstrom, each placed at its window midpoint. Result 0.08 mag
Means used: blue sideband 28.7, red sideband 23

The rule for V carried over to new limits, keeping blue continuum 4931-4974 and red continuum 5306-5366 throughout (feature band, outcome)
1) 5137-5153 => 0.35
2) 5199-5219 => 0.28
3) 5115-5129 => 0.46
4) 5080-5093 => 0.50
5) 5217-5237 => 0.18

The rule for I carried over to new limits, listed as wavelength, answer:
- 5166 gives 23.52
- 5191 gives 23.32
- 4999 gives 29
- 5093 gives 21.5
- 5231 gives 25.56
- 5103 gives 23.35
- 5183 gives 23.23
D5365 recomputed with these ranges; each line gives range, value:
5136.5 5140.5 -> 25.1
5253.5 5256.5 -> 24.1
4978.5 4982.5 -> 31.3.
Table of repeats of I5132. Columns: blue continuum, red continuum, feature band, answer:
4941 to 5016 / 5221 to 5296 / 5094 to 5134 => 0.270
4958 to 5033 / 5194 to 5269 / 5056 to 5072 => 0.211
